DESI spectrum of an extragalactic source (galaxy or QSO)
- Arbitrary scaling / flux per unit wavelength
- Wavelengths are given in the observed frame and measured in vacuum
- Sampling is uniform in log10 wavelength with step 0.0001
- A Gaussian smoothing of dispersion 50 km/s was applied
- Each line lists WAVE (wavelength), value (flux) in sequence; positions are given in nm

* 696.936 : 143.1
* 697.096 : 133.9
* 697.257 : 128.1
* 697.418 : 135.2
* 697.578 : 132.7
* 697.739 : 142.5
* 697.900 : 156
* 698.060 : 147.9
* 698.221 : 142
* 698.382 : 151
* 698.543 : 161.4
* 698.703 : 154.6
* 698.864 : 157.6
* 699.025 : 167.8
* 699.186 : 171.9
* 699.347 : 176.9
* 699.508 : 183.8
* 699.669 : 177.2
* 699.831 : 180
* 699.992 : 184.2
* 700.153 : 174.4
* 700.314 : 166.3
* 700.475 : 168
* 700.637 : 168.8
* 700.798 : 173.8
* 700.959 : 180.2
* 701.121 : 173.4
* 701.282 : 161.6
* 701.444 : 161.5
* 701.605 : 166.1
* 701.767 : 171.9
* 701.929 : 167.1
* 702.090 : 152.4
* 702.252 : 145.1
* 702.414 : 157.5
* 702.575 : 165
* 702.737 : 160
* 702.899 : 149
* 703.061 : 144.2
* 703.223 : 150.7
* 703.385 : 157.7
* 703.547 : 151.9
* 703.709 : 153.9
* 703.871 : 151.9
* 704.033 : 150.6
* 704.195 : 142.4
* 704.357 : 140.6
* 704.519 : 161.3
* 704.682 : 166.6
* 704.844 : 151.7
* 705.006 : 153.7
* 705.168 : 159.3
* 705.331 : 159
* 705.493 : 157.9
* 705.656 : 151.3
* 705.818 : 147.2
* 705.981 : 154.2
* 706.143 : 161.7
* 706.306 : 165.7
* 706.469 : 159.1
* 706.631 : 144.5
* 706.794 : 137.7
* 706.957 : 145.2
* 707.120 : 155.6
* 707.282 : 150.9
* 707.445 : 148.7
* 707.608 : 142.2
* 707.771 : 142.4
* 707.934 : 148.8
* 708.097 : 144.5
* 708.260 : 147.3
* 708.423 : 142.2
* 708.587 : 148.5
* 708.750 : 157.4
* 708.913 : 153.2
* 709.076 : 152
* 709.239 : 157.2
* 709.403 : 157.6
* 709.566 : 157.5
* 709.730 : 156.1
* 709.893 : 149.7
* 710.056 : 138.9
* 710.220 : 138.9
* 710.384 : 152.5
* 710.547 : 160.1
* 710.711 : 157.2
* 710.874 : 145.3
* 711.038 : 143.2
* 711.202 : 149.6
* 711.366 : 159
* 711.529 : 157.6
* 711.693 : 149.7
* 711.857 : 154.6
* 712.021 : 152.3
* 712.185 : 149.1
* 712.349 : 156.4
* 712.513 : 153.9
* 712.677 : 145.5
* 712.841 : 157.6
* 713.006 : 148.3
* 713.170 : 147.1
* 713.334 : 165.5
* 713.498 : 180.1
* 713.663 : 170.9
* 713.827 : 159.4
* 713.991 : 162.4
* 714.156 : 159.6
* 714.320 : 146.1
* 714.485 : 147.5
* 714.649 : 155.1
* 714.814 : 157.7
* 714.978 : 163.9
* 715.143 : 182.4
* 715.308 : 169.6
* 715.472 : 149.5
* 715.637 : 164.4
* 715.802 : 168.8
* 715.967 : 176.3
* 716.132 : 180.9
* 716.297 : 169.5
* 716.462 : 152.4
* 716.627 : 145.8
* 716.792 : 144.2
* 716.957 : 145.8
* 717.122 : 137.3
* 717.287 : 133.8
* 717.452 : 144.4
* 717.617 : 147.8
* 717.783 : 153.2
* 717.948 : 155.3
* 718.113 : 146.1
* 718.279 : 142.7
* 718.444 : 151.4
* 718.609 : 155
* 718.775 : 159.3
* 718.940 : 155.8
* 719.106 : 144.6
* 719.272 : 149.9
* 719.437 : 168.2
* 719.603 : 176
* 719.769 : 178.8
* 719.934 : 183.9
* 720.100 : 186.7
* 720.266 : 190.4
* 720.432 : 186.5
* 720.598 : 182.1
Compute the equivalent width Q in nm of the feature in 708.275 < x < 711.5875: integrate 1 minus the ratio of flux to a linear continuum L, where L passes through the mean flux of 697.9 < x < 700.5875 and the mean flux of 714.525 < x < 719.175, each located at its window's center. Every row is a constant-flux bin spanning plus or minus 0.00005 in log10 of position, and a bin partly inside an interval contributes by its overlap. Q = 0.169 nm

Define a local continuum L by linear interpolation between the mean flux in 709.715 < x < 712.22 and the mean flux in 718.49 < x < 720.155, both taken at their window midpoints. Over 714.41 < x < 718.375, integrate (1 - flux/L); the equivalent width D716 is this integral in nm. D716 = 0.11 nm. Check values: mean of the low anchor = 151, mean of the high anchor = 165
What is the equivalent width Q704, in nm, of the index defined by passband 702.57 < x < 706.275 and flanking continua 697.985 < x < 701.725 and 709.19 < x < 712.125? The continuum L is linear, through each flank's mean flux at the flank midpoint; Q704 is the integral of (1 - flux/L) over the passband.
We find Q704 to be 0.16 nm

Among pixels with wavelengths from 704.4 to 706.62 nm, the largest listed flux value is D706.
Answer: 166.6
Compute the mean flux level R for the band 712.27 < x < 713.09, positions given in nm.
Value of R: 152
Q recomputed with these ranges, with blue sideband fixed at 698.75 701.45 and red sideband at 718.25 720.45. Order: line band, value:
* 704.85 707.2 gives 0.23 nm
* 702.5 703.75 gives 0.13 nm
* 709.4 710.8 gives 0.14 nm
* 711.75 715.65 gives 0.23 nm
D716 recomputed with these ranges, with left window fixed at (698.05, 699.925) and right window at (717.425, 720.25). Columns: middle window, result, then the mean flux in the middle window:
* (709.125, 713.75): 0.22 nm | 154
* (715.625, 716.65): -0.04 nm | 167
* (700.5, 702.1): -0.04 nm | 168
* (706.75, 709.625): 0.23 nm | 149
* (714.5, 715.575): -0.01 nm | 162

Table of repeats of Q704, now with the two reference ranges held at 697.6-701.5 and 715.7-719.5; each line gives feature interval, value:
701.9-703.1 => 0.06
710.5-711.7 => 0.04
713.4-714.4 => -0.05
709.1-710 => 0.02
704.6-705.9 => 0.05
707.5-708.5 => 0.09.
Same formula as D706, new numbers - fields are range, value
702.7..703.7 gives 160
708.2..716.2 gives 182.4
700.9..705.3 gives 180.2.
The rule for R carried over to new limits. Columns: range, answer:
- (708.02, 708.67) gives 146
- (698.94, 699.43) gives 172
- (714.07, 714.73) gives 152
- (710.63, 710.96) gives 151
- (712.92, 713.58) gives 160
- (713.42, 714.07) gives 168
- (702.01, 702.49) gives 151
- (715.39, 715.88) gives 161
